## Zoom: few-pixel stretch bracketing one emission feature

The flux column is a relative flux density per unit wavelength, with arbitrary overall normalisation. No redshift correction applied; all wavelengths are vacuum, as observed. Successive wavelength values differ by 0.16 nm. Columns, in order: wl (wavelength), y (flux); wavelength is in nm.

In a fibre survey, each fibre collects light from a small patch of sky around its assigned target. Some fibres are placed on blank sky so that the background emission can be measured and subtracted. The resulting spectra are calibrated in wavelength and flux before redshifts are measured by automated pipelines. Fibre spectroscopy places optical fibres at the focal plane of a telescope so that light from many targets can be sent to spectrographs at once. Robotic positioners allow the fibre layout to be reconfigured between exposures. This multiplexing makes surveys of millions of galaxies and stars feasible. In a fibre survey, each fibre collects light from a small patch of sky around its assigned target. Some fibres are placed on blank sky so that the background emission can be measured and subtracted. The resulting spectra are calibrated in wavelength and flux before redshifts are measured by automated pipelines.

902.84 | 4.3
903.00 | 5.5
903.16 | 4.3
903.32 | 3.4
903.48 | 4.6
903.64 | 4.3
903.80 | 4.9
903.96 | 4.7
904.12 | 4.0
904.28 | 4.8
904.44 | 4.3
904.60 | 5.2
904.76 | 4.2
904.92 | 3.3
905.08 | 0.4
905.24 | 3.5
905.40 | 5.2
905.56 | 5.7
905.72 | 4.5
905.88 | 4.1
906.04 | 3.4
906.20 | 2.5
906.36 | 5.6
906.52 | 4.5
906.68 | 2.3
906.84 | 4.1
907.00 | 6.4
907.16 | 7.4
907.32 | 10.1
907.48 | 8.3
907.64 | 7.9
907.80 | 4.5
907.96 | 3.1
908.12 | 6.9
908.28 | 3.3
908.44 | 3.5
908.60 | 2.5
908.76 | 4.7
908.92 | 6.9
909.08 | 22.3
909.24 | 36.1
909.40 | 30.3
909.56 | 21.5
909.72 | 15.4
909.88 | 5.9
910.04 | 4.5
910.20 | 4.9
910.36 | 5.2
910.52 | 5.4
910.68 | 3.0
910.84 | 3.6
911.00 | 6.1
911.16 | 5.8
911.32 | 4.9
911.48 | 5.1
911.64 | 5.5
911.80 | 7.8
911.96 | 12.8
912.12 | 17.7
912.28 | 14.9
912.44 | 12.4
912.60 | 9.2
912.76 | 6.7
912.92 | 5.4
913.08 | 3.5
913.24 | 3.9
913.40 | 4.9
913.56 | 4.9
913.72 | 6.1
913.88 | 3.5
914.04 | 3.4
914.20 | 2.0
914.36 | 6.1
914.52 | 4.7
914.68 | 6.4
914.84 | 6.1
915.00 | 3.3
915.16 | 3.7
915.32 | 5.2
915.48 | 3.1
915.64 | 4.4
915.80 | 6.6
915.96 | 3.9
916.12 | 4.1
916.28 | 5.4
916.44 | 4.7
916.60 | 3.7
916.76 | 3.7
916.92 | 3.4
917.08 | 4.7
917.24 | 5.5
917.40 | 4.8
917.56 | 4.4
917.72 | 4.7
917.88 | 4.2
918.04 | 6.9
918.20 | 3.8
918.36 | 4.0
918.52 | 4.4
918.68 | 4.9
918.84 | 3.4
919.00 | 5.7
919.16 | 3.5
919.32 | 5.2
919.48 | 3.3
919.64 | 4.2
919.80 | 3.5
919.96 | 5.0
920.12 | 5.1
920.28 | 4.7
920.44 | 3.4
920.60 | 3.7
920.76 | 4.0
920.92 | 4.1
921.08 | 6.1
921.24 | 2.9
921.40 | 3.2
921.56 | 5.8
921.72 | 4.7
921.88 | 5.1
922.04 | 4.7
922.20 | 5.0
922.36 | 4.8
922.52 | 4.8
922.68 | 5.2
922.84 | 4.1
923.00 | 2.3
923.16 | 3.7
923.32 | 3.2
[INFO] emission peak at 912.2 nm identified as [N II] 6583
